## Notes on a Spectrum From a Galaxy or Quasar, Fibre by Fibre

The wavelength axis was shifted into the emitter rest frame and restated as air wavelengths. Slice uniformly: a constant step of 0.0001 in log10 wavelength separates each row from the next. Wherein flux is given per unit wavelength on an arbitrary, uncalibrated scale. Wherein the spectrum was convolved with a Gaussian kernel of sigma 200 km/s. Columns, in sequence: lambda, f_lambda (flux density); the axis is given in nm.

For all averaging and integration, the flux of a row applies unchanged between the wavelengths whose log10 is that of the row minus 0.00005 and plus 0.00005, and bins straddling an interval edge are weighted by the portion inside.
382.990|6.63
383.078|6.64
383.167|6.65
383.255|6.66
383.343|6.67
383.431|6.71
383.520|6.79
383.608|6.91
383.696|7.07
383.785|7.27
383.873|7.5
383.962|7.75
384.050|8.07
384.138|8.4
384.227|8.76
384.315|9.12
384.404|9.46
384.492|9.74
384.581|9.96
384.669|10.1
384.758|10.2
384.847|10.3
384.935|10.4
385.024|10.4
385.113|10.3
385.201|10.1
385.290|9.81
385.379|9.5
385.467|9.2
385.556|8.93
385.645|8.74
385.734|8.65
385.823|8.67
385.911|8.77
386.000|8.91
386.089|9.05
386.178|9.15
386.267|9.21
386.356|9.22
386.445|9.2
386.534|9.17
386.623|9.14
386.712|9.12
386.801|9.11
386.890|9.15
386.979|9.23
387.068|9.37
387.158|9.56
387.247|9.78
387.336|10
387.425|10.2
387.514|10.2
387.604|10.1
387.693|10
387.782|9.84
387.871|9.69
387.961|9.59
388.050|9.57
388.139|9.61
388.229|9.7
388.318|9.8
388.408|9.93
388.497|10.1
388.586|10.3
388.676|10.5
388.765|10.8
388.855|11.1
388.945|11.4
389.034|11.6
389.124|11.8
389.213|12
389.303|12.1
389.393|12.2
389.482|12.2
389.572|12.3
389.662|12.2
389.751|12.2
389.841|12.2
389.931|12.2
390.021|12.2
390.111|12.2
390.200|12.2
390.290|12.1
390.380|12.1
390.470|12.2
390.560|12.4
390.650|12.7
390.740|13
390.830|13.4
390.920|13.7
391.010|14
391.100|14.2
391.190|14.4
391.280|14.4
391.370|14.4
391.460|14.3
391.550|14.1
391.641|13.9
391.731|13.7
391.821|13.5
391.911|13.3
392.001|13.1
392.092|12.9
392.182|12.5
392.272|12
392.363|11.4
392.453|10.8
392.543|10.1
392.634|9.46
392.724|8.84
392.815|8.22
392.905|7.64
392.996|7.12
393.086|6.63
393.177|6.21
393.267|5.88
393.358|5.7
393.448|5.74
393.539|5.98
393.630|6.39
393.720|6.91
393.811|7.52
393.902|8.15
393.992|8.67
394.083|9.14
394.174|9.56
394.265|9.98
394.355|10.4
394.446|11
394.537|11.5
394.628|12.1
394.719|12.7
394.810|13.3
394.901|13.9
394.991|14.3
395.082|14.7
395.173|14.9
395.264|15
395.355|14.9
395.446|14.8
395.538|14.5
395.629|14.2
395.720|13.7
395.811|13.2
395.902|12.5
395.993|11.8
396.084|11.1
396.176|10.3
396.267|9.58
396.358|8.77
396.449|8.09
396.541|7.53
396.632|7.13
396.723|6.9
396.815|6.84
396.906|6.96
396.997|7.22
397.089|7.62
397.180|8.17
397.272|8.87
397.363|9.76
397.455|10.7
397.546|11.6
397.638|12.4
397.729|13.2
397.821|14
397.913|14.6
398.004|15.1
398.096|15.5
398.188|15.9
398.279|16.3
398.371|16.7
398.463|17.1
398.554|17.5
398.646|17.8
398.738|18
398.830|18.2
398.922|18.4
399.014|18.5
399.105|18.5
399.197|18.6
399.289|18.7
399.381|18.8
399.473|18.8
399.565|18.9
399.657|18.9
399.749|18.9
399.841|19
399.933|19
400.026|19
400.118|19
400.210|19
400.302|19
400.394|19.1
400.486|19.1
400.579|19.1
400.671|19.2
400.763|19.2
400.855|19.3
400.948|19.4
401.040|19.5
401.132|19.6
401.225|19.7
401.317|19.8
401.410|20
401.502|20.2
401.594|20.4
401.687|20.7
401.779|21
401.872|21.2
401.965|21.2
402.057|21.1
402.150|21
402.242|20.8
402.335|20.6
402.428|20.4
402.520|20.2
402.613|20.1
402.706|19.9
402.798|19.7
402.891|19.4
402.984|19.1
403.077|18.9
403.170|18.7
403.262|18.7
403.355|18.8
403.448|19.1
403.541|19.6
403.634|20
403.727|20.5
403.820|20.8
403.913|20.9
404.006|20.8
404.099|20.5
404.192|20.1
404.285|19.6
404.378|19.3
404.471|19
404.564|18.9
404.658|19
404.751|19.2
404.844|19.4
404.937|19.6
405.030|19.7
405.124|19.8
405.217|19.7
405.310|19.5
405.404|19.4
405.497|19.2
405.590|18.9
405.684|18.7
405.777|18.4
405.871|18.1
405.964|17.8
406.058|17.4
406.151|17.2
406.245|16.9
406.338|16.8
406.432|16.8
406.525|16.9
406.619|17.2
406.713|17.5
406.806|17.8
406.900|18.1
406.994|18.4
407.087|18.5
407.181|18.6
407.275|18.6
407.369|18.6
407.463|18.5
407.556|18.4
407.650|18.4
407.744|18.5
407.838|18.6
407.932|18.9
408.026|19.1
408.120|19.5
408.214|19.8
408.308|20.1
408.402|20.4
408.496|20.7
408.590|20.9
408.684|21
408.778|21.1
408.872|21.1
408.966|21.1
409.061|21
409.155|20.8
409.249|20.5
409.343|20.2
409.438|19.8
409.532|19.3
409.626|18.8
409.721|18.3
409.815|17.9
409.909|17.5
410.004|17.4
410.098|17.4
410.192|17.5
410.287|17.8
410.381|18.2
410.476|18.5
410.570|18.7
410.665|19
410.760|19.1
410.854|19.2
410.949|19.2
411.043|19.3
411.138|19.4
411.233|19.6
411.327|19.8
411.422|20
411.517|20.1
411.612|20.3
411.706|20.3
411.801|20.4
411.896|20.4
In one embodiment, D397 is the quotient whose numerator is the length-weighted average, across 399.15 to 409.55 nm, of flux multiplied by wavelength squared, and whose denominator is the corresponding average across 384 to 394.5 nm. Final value 2.0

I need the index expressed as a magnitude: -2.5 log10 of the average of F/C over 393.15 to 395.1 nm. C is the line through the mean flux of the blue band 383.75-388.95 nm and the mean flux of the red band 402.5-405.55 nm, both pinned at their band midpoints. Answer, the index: 0.424 mag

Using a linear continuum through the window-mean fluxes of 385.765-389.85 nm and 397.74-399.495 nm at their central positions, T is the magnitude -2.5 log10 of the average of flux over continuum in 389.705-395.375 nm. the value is 0.155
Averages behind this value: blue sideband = 10.2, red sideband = 17.1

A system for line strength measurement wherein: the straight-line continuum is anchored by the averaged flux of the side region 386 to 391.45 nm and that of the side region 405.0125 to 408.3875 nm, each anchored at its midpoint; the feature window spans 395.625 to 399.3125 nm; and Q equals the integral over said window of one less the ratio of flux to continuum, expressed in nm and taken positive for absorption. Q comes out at 0.48 nm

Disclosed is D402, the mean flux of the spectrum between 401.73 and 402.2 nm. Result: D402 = 21.1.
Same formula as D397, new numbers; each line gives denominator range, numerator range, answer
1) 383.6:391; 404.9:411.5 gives 2.05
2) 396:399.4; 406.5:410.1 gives 1.56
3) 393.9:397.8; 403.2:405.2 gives 1.86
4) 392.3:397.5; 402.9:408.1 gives 2.00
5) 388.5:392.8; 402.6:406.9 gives 1.65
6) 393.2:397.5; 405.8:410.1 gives 1.97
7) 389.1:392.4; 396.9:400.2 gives 1.26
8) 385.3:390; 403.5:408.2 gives 2.04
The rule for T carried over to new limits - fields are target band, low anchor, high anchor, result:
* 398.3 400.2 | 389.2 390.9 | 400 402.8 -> 0.01 mag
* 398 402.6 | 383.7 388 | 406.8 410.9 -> -0.22 mag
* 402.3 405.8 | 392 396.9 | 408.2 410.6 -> -0.21 mag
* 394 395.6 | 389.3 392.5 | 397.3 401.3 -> 0.18 mag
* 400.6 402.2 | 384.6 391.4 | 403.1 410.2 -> -0.20 mag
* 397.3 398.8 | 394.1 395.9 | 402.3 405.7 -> 0.04 mag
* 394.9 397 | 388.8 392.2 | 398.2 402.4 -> 0.38 mag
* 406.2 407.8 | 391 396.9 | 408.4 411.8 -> -0.01 mag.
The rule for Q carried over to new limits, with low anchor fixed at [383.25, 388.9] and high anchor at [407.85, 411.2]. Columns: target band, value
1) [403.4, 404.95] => -0.25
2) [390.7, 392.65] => -0.24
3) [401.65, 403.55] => -0.42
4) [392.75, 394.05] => 0.57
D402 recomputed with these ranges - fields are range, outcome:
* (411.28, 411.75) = 20.1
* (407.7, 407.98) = 18.7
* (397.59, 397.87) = 13.2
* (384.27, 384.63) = 9.59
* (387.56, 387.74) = 10.1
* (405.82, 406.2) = 17.6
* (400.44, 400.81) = 19.2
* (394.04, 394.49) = 10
